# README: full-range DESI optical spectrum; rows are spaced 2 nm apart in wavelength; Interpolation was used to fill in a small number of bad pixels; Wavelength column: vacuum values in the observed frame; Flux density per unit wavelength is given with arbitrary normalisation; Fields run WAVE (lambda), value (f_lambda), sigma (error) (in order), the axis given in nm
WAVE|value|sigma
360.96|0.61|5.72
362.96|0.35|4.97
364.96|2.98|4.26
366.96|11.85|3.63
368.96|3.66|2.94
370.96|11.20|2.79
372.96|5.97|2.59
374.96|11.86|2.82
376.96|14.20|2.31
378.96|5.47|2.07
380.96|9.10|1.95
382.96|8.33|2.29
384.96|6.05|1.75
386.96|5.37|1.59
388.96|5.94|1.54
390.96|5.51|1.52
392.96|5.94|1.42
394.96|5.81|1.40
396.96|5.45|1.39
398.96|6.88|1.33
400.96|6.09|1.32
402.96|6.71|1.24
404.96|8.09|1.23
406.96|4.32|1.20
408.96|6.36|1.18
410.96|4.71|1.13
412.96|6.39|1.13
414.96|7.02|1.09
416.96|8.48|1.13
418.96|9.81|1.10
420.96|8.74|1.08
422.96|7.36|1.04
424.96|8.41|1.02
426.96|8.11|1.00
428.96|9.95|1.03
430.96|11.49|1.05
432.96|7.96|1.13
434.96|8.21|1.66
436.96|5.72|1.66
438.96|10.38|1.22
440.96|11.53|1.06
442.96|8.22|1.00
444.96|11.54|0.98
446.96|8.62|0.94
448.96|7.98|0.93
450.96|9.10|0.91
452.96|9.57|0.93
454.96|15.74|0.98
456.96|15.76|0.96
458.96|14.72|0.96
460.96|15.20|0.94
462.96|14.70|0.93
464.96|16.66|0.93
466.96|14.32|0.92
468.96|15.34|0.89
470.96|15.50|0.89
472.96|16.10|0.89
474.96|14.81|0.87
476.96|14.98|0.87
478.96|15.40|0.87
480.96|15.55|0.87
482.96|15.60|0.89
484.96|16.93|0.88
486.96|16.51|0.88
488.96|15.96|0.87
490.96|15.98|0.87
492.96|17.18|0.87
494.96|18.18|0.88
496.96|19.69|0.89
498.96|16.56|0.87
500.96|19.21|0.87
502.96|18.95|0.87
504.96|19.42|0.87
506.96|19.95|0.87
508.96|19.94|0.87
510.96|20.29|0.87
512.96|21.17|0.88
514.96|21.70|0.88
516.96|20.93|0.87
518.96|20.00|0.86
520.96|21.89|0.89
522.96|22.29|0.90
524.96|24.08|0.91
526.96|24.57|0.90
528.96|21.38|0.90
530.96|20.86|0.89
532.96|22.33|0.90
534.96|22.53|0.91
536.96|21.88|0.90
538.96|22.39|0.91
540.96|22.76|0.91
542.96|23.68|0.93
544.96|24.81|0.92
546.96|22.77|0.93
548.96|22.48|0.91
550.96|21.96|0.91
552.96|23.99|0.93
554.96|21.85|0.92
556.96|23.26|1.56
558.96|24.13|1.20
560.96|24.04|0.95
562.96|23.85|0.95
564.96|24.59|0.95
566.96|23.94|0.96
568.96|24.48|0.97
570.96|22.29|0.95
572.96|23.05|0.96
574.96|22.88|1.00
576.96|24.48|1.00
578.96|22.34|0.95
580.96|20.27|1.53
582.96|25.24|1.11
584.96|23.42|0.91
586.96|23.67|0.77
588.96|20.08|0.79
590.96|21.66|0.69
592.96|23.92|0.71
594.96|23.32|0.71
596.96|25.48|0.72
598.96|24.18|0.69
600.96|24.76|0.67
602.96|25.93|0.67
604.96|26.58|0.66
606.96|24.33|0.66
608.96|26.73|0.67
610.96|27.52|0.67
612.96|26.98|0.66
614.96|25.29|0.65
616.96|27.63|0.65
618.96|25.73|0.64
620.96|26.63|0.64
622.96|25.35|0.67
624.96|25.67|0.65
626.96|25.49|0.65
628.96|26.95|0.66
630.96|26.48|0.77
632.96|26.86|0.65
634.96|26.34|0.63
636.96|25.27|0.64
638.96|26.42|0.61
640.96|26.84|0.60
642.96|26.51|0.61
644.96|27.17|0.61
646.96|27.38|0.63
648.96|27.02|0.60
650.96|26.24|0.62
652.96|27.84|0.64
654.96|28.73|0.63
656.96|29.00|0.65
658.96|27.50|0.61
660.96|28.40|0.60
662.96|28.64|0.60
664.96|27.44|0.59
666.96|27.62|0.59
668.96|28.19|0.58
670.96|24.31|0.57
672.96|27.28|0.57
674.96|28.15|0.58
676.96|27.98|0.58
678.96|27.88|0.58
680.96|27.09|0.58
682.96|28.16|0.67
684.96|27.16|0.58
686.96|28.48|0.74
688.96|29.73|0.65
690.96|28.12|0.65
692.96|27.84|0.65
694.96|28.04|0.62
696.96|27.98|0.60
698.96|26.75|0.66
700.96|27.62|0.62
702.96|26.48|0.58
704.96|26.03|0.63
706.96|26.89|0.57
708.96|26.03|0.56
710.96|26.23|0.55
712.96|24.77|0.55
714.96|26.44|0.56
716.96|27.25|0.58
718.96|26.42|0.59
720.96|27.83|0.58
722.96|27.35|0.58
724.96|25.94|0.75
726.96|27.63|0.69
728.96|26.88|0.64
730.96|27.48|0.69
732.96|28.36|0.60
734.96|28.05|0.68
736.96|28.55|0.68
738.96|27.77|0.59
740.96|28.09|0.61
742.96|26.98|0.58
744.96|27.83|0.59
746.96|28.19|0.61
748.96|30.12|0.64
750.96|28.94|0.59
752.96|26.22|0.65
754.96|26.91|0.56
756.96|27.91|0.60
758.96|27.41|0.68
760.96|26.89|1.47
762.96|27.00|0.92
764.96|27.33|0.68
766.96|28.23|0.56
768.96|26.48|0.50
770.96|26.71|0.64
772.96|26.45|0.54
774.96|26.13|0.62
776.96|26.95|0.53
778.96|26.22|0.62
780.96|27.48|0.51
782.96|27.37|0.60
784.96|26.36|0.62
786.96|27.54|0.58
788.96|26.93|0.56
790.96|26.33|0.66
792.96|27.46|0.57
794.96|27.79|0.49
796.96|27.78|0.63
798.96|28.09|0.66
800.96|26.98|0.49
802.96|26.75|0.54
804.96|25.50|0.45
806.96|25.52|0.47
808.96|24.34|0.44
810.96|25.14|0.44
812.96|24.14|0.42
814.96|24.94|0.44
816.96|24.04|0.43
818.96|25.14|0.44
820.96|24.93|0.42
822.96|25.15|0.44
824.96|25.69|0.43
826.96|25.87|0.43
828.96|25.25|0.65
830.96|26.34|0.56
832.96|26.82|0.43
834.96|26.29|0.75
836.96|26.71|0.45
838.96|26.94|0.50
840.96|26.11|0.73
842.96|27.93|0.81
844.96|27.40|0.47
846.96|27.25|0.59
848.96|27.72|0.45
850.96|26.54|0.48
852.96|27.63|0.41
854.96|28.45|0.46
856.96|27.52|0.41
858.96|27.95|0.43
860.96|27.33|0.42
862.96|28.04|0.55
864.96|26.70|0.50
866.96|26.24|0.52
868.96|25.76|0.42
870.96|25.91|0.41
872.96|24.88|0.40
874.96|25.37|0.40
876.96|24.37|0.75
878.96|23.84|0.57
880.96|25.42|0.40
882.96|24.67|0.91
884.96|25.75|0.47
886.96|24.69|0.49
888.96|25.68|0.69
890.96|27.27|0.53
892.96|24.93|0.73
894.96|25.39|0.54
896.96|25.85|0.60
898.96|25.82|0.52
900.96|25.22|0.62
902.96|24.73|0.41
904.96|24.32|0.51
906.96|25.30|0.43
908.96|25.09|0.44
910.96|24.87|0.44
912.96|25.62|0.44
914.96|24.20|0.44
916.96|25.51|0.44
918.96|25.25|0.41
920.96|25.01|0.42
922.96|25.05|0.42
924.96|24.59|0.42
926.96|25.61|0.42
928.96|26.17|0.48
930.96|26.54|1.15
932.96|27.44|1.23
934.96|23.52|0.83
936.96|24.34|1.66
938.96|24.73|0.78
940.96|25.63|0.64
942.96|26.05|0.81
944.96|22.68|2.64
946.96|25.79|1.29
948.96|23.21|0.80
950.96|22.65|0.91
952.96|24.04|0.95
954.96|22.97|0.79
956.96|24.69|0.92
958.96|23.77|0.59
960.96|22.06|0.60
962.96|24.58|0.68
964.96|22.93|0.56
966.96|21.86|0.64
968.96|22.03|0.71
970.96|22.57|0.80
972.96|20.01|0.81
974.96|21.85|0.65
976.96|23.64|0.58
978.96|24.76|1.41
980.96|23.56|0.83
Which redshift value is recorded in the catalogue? 0.138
